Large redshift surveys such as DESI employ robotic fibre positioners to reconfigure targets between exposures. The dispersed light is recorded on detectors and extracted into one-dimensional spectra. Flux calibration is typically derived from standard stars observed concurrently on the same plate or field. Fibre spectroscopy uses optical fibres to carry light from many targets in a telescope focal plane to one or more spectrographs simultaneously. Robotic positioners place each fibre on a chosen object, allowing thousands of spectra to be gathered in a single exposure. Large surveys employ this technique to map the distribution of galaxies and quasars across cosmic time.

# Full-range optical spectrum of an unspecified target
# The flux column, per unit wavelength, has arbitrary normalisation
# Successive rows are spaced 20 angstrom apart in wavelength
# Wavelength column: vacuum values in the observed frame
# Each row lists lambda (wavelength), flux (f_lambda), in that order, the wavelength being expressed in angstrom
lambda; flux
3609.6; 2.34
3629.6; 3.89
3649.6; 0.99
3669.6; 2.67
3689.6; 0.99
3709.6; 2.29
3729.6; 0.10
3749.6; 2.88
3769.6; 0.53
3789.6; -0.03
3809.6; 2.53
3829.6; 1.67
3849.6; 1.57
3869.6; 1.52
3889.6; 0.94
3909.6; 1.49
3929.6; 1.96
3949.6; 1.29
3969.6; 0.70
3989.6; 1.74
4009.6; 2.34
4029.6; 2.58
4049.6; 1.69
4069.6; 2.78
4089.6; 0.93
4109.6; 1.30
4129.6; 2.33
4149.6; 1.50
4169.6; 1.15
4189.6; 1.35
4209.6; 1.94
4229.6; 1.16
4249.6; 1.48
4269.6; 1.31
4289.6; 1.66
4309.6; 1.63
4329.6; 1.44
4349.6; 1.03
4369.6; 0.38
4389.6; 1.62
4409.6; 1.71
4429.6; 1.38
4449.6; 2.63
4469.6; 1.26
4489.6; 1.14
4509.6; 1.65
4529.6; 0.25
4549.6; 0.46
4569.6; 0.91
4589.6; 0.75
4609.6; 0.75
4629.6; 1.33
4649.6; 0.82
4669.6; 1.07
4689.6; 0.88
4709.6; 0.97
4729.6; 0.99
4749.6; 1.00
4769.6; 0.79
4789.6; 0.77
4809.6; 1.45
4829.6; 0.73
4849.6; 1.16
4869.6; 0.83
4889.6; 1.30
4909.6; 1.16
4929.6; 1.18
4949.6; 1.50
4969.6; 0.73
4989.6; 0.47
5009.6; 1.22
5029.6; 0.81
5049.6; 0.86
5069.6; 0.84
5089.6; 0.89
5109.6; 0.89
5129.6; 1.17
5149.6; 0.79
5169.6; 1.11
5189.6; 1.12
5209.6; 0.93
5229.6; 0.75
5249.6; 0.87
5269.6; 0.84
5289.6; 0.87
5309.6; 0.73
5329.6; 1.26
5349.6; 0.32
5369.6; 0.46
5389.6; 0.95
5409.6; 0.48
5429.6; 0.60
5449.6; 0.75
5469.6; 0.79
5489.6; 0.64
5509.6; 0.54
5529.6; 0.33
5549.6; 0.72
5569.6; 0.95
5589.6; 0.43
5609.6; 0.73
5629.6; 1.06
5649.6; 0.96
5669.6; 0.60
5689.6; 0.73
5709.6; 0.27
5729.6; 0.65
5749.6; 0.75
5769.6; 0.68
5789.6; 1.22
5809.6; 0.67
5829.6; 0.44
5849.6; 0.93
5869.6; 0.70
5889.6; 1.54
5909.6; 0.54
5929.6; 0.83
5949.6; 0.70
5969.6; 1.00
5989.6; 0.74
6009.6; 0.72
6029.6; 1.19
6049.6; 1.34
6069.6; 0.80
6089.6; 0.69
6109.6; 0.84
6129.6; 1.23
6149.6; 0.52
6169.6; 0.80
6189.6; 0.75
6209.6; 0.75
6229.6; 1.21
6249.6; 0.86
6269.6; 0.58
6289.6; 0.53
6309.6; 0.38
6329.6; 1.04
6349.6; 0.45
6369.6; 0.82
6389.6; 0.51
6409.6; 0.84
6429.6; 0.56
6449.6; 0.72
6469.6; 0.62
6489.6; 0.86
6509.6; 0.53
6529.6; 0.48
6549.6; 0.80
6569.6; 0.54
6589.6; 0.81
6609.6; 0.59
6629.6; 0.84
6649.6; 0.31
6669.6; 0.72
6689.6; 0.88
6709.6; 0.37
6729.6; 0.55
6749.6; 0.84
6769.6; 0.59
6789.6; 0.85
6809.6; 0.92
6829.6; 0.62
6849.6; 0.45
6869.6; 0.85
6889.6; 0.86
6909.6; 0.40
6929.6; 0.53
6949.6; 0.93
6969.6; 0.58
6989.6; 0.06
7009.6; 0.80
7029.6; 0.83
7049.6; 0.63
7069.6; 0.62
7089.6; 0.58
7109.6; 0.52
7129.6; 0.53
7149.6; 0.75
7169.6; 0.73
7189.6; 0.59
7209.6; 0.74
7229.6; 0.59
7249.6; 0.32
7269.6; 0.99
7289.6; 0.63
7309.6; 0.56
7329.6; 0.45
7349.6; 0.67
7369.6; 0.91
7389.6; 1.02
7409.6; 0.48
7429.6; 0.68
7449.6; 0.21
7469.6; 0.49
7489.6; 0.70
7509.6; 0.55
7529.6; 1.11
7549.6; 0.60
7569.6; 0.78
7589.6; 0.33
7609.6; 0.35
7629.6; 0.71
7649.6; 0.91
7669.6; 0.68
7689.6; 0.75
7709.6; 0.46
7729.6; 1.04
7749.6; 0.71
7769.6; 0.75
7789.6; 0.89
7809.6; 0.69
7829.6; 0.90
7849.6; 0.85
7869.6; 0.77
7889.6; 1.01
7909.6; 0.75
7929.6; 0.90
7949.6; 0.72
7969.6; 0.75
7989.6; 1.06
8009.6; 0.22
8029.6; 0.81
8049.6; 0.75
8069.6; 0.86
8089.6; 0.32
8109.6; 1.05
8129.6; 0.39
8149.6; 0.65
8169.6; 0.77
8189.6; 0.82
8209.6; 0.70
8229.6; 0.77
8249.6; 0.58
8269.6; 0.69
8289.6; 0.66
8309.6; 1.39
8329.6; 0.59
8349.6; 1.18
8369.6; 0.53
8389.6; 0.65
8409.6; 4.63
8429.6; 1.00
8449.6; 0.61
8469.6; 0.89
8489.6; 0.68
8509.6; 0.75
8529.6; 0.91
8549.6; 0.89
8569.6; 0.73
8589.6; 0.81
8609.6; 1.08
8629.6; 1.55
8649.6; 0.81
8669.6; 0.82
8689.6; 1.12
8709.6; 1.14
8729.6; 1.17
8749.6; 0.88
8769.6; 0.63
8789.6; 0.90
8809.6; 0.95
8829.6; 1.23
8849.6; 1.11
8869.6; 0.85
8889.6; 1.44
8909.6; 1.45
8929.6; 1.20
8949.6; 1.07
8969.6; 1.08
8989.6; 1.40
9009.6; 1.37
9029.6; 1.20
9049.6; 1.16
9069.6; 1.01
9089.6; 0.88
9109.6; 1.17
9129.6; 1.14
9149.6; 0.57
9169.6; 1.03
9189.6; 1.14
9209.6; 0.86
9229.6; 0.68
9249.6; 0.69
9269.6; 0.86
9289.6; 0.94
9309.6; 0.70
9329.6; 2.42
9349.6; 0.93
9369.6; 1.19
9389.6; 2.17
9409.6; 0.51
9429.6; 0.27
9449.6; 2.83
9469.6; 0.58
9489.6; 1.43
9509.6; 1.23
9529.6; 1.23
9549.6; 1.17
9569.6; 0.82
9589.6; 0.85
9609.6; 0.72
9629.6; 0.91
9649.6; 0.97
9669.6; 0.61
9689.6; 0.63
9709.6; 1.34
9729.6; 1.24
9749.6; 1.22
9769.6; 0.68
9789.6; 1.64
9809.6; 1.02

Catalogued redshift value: 1.254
